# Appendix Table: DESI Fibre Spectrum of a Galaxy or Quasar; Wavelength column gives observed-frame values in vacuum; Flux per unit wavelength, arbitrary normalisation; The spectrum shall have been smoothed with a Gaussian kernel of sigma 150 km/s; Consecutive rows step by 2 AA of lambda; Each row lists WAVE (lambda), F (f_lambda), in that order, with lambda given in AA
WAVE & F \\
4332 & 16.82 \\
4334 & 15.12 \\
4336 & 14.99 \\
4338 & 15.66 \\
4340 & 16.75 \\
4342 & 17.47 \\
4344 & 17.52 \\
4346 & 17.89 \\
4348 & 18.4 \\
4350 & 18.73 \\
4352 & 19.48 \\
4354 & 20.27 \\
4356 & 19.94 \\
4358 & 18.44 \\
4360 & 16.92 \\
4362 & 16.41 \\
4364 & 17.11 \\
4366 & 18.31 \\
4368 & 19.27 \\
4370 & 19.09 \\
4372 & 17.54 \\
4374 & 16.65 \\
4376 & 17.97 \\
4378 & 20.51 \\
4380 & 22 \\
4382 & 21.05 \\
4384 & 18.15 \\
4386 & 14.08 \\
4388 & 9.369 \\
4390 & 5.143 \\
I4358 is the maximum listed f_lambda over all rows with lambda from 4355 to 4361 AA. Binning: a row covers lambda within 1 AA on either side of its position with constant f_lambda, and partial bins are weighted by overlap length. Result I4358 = 19.94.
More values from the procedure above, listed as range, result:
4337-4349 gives 18.4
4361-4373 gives 19.27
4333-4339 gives 15.66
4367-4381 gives 22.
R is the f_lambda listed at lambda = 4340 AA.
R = 16.75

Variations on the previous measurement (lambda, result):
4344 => 17.52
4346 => 17.89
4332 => 16.82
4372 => 17.54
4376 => 17.97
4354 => 20.27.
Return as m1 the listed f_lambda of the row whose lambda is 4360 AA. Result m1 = 16.92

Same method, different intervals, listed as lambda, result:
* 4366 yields 18.31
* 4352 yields 19.48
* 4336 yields 14.99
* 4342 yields 17.47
